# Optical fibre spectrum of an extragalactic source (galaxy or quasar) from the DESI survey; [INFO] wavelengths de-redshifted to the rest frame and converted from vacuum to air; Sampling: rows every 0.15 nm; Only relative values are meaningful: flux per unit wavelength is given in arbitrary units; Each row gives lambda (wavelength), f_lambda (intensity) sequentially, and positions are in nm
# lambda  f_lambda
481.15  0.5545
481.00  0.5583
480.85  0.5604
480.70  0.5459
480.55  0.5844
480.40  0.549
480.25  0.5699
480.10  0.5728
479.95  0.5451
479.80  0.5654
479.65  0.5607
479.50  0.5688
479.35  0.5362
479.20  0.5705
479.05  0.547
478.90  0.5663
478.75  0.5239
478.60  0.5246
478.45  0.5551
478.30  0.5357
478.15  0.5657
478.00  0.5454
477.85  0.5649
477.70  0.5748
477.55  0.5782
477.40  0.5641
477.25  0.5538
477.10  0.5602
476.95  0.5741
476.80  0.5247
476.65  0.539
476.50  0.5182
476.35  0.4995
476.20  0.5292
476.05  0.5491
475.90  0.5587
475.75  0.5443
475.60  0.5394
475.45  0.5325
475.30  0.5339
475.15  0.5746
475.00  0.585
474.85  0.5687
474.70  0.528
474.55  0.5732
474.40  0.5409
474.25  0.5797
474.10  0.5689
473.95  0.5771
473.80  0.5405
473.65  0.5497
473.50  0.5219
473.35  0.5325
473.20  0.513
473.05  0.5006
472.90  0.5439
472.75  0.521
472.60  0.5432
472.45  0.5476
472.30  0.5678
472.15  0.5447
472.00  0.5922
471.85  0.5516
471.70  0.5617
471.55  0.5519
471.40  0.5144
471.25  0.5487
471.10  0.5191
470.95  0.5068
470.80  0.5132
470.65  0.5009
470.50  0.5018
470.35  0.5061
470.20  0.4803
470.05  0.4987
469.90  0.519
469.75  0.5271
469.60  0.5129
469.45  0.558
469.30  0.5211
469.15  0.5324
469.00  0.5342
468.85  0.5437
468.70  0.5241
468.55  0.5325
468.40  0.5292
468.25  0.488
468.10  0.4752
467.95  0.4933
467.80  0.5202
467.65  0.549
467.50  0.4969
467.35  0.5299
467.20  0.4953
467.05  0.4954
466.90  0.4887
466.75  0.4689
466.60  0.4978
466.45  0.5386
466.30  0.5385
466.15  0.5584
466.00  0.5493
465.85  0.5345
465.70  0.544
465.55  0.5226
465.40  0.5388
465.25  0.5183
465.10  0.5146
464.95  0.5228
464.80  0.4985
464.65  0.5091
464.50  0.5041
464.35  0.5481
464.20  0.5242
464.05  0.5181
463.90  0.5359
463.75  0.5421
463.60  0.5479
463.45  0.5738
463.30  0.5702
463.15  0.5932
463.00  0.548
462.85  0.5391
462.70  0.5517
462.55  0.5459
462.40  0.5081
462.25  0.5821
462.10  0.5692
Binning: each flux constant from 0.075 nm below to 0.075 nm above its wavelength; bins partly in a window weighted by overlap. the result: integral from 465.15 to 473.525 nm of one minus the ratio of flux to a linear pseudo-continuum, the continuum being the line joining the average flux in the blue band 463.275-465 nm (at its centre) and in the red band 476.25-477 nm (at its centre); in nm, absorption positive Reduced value 0.11 nm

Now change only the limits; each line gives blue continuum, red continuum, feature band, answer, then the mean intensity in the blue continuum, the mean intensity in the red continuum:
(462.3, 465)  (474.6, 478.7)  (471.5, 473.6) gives 0.01 nm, 0.538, 0.549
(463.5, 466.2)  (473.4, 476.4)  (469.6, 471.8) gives 0.10 nm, 0.53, 0.55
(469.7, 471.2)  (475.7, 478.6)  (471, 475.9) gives -0.20 nm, 0.508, 0.549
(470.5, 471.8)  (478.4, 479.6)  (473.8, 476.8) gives -0.06 nm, 0.526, 0.549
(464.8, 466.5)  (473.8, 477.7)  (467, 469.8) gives 0.10 nm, 0.533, 0.552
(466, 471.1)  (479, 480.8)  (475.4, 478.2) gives 0.00 nm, 0.515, 0.56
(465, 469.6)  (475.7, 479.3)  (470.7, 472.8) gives -0.03 nm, 0.521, 0.549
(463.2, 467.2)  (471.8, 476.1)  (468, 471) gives 0.13 nm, 0.527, 0.549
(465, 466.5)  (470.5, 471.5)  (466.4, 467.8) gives 0.06 nm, 0.535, 0.517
